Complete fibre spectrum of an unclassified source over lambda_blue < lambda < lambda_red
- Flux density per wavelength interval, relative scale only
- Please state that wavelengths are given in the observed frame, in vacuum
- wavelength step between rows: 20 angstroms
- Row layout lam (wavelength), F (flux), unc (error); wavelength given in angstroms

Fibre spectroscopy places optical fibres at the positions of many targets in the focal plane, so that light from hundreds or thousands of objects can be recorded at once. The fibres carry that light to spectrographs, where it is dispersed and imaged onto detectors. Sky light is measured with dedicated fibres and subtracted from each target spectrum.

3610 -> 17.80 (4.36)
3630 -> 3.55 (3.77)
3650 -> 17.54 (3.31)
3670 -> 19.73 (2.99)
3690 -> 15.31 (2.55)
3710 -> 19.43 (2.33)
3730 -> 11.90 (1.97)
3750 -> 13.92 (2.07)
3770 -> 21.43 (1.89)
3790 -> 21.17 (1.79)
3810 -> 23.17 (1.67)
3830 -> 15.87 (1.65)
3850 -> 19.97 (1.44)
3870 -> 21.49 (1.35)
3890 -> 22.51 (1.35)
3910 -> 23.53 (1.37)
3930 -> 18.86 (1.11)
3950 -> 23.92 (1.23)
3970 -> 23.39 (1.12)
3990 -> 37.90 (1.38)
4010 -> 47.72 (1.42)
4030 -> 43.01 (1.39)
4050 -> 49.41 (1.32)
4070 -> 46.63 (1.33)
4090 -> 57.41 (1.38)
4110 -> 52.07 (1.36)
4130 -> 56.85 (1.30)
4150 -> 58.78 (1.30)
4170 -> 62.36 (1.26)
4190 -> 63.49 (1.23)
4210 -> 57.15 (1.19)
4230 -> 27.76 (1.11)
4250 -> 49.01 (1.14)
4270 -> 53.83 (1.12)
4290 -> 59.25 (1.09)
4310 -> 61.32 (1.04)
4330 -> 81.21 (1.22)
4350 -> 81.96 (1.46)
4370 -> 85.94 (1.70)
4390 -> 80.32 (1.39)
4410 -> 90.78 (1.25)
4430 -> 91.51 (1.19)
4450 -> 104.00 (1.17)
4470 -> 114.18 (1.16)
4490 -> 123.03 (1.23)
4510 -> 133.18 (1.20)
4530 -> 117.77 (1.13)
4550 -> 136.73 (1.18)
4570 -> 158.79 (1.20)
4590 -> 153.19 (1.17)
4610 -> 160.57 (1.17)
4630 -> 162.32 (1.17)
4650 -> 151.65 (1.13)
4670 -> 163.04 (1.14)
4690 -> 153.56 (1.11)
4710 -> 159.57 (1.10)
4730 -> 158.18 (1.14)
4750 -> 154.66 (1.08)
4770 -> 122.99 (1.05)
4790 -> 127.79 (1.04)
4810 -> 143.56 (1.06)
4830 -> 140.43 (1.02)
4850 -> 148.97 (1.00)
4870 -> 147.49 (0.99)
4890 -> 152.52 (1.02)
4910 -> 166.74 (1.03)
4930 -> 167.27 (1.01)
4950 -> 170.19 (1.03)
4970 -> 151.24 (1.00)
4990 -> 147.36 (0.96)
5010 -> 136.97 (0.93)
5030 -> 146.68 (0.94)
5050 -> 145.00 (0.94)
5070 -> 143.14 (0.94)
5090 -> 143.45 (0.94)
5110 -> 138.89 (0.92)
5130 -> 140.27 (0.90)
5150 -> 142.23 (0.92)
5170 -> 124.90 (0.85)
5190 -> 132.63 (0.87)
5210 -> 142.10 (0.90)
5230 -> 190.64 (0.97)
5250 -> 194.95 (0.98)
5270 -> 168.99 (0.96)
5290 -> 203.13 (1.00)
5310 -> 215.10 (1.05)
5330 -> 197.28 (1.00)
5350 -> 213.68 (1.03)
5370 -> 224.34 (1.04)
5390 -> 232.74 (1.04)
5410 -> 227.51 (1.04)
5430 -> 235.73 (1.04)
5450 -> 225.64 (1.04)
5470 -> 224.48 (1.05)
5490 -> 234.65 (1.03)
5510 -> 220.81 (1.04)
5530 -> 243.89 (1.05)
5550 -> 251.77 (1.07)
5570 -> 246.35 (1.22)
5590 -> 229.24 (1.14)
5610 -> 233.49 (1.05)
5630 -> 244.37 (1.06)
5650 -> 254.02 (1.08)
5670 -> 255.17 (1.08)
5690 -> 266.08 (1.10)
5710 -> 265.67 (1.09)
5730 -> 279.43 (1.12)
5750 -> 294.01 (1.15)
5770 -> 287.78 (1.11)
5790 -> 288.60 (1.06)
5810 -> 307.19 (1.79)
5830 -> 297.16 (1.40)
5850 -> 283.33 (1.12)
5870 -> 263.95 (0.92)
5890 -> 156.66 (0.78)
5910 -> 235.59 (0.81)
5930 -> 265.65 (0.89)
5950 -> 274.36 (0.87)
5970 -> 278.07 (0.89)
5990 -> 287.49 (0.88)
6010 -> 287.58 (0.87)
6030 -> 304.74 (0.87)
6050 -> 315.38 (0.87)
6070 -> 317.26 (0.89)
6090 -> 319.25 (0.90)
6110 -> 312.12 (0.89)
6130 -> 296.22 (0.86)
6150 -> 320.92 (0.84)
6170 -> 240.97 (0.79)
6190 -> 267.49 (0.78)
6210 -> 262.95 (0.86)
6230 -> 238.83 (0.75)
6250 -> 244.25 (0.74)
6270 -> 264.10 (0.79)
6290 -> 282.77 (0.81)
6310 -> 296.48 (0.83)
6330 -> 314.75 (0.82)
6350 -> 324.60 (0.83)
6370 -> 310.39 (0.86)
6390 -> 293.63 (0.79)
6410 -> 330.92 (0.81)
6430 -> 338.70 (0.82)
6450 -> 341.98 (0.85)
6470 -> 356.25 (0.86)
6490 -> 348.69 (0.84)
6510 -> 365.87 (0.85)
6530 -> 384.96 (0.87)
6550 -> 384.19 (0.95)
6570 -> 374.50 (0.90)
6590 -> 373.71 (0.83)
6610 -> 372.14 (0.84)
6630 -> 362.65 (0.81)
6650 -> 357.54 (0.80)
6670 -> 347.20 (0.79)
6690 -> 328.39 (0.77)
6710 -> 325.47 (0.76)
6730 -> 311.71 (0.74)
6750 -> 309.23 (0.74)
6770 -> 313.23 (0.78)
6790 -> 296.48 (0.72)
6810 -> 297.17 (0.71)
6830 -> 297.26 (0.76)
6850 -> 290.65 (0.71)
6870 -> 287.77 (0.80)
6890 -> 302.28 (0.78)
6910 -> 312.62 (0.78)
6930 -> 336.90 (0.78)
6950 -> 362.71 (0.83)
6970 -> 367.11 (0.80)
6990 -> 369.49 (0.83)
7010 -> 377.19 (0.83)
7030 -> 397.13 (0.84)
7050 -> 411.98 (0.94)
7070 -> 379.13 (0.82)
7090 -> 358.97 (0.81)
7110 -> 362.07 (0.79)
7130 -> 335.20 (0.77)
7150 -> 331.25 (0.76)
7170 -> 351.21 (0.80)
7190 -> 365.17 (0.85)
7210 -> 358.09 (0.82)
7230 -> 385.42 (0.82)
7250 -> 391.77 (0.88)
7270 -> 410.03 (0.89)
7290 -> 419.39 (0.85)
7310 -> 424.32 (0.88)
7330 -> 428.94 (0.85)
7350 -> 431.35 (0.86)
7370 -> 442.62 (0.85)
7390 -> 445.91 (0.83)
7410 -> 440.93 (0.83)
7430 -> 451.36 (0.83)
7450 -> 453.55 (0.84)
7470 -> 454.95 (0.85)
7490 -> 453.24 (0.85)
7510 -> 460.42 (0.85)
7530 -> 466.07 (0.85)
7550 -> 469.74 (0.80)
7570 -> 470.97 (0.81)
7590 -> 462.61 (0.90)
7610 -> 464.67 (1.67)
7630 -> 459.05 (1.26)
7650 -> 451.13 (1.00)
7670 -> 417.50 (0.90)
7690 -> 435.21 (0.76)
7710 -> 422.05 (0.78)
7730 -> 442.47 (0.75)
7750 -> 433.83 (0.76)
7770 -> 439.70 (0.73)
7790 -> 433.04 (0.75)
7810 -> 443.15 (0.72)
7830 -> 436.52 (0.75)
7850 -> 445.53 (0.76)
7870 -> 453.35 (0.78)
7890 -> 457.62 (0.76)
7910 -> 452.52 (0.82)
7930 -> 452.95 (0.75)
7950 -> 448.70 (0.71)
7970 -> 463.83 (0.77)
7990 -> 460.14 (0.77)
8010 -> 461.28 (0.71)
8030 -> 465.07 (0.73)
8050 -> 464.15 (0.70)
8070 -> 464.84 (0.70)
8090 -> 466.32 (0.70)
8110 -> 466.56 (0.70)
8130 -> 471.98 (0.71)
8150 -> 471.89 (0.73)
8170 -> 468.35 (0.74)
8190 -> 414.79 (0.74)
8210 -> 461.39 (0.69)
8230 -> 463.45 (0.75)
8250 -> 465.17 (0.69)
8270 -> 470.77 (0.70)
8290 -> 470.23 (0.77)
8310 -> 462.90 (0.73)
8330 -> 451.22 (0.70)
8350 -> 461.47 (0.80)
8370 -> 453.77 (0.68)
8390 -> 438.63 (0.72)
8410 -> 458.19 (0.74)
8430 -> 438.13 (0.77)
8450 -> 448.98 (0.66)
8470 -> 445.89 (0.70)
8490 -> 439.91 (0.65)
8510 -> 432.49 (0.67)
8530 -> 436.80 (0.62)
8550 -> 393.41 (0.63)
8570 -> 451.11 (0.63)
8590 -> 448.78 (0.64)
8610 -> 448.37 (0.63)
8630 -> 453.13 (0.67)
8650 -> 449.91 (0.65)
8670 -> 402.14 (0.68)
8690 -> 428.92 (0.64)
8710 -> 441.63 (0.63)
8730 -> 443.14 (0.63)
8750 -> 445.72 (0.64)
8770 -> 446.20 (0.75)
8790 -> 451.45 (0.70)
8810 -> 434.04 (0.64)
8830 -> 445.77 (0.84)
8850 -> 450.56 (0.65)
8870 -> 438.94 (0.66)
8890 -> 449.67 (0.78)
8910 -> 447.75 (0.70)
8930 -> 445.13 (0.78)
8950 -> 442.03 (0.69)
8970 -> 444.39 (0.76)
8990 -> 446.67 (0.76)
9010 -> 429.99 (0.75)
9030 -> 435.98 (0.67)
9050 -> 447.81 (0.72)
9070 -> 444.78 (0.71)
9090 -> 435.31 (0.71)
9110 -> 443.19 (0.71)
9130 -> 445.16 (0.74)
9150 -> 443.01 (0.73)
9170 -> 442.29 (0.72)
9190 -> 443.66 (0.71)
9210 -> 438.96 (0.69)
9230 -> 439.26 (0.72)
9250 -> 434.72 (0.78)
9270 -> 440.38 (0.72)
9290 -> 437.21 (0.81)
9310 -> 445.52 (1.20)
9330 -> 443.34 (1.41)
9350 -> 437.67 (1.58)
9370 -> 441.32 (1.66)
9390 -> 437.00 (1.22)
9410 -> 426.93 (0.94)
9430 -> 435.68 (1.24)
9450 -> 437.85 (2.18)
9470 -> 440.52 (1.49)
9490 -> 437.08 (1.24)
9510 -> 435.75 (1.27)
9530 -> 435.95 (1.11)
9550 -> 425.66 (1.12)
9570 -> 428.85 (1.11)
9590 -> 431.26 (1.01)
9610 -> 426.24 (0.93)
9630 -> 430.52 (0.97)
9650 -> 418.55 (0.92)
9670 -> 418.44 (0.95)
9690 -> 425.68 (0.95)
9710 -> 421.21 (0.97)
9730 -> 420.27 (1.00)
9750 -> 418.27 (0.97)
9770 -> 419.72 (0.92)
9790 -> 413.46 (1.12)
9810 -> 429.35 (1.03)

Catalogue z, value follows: 0.00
